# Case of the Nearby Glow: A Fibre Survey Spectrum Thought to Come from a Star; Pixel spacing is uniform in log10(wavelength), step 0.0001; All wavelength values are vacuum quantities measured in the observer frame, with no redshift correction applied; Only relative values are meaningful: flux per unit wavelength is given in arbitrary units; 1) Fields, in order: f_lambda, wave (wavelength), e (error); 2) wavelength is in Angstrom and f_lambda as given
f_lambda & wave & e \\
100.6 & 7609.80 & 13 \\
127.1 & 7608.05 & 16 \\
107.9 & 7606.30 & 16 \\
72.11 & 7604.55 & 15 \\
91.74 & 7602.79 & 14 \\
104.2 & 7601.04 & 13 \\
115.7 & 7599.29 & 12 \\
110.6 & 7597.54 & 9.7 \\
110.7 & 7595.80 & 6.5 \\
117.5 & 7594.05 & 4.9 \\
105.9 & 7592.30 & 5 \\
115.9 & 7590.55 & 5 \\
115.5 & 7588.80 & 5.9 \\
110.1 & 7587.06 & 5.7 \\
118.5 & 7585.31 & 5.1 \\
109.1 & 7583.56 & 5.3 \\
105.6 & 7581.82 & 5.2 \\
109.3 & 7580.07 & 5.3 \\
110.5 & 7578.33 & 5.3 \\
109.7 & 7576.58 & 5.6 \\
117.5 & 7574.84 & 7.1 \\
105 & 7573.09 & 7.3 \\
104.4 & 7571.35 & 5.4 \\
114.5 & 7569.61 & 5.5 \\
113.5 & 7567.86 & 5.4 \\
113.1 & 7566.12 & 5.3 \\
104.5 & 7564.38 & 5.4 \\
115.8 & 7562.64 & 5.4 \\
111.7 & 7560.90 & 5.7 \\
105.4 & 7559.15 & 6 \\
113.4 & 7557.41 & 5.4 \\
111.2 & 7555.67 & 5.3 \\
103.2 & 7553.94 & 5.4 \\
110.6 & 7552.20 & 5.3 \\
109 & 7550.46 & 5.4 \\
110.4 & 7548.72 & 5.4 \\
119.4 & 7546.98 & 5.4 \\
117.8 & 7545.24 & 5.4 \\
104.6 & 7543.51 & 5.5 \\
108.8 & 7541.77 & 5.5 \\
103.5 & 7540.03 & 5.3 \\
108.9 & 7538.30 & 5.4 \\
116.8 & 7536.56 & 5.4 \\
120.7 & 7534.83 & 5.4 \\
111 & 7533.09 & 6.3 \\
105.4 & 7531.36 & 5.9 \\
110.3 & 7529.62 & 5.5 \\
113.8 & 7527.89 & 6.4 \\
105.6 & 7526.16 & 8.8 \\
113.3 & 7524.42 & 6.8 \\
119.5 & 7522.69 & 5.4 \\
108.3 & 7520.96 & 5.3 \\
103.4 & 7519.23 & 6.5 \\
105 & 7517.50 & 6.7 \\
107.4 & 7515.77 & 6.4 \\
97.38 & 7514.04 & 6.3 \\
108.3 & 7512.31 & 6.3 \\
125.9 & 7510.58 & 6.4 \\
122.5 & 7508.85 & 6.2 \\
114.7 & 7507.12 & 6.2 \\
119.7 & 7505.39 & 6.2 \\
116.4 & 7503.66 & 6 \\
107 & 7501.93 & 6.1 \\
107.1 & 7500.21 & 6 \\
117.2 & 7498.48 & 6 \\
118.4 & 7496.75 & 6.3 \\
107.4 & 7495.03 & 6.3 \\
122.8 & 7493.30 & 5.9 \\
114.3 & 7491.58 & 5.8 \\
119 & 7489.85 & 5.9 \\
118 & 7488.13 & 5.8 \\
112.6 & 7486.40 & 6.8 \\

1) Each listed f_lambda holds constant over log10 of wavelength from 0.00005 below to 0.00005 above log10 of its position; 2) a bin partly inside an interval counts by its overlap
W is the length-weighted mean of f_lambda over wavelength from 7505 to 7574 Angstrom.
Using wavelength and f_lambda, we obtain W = 111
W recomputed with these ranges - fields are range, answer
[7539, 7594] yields 111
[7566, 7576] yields 111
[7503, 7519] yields 113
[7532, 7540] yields 113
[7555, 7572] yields 111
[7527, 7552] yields 111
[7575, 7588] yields 111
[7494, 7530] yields 112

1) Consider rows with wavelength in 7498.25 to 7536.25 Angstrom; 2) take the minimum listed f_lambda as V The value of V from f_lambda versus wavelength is 97.38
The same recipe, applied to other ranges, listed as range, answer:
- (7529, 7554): 103.2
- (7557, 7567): 104.5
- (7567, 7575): 104.4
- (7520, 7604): 91.74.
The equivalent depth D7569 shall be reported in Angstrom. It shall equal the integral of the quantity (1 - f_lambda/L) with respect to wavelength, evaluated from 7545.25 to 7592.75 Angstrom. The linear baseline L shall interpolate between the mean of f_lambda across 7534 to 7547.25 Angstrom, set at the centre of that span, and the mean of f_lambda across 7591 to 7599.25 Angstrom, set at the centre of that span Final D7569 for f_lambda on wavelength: 0.46 Angstrom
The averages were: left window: 112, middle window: 111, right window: 112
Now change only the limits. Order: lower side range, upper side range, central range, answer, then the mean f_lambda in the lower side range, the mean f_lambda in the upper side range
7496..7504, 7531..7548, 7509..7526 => 0.3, 113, 112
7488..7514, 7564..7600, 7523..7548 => 0.4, 115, 111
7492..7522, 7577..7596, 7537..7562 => 0.4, 112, 112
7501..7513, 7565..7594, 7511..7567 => 2.0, 116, 111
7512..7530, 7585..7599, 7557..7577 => 0.1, 108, 113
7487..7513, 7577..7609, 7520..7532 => 0.3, 116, 109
